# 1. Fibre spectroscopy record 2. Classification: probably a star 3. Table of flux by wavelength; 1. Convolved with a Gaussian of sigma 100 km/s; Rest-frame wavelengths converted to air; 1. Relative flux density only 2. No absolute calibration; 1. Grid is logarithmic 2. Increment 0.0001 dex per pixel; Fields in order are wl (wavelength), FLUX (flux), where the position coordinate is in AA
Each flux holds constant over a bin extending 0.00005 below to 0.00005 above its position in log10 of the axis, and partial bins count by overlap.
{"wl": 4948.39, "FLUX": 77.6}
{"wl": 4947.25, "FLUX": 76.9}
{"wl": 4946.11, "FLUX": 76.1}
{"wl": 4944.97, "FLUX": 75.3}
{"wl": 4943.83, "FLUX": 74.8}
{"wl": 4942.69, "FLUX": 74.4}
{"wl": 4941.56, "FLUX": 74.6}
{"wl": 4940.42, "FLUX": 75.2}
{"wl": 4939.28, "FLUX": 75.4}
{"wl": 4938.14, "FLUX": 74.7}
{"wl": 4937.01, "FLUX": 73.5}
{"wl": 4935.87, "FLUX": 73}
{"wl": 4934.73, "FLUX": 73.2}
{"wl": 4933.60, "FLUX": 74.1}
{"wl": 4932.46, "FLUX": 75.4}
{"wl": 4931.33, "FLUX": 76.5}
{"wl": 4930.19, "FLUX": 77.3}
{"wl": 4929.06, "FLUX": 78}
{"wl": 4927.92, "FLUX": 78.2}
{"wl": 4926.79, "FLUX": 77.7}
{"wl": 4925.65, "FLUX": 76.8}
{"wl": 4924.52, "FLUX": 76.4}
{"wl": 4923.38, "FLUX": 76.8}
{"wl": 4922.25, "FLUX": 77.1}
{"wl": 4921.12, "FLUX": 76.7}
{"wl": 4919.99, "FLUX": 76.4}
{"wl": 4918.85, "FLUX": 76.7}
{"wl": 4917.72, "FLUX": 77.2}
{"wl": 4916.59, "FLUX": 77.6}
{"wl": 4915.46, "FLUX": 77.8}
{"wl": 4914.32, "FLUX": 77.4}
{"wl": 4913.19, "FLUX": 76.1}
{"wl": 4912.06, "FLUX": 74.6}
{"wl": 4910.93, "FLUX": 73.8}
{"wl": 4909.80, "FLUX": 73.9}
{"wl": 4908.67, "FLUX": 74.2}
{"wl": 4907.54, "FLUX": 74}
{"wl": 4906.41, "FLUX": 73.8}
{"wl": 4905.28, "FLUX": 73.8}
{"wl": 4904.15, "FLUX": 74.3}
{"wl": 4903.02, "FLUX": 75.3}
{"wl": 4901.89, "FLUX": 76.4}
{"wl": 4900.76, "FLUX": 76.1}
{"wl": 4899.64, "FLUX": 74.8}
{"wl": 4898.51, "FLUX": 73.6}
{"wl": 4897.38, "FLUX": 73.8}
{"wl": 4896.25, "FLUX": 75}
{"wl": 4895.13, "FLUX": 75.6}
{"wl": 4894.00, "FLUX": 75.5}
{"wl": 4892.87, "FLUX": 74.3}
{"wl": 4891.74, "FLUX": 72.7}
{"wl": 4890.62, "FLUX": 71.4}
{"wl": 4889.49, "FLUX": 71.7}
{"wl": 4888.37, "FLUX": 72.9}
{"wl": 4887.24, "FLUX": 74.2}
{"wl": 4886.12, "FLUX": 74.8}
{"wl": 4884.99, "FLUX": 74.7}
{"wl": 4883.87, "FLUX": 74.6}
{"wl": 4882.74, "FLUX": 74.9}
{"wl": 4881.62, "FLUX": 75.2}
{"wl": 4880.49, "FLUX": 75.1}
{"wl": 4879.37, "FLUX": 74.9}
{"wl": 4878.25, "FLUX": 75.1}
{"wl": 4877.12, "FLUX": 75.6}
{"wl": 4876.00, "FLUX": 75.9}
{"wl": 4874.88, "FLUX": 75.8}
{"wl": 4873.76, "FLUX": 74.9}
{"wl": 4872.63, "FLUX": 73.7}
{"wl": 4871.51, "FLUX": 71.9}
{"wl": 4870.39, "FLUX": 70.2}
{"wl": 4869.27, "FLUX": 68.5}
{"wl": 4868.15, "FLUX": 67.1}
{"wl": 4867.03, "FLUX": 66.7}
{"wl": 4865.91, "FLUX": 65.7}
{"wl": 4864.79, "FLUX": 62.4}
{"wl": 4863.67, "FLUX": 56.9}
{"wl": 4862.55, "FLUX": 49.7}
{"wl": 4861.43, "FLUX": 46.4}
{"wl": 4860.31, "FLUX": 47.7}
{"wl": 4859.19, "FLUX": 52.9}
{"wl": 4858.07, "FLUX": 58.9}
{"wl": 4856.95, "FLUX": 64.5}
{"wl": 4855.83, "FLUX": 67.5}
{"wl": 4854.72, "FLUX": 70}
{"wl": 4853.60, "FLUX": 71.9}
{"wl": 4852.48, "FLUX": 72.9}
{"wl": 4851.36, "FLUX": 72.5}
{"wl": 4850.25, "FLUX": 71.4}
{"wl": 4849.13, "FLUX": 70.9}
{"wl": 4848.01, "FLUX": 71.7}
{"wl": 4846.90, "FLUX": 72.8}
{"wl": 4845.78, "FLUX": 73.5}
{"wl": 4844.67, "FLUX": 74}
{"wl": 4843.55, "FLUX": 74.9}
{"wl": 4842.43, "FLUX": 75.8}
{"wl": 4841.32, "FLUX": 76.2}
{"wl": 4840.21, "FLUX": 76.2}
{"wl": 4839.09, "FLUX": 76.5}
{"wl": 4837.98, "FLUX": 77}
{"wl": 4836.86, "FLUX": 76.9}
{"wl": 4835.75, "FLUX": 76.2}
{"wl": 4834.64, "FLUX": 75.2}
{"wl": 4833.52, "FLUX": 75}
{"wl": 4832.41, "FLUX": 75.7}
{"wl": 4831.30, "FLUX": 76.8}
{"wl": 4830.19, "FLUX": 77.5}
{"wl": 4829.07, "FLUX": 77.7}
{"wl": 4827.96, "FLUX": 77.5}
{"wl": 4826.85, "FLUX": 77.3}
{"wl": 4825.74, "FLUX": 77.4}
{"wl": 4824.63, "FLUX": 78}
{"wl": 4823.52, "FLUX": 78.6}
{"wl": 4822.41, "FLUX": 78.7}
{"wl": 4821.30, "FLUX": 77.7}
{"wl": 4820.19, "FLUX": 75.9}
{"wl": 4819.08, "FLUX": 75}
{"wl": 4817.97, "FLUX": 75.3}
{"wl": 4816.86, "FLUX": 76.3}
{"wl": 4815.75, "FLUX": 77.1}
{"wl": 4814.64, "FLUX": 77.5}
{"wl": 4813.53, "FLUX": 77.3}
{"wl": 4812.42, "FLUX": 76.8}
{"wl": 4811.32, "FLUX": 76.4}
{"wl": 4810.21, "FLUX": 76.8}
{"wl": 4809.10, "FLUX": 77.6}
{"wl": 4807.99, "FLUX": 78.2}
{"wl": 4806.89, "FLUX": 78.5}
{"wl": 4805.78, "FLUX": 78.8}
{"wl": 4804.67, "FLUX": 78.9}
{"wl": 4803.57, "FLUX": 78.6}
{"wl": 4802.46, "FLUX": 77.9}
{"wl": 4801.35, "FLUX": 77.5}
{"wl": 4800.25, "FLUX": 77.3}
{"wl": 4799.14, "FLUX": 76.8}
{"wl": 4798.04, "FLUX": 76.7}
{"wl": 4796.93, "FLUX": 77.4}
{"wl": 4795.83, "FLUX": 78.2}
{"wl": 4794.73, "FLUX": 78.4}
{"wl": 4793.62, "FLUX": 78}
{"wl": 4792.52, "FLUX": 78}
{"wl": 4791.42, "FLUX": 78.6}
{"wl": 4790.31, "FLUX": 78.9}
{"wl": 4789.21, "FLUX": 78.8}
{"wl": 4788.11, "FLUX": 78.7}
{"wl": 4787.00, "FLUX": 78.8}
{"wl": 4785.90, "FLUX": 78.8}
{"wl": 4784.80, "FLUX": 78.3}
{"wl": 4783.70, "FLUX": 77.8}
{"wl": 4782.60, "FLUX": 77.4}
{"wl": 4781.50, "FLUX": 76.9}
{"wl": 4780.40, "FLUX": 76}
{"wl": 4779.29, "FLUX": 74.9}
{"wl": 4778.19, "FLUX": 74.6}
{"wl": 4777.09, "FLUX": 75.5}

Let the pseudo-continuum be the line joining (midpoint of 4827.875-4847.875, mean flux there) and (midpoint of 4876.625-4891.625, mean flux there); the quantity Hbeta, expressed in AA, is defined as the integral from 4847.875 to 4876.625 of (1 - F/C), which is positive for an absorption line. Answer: 3.4 AA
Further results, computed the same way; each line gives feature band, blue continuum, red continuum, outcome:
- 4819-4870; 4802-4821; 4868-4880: 3.0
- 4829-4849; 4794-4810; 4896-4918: 0.4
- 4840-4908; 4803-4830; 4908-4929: 5.3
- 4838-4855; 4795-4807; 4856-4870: -2.5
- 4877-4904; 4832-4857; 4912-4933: 0.4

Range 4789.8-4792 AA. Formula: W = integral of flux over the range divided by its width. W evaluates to 78.6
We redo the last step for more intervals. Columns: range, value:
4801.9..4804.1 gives 77.9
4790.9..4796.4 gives 78.4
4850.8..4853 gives 72.8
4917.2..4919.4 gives 77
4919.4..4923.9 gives 76.8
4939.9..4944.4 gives 74.8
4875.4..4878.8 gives 75.5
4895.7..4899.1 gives 74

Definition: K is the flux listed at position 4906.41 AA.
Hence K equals 73.8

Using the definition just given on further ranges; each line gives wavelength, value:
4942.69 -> 74.4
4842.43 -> 75.8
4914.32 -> 77.4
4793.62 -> 78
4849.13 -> 70.9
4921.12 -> 76.7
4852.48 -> 72.9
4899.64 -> 74.8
